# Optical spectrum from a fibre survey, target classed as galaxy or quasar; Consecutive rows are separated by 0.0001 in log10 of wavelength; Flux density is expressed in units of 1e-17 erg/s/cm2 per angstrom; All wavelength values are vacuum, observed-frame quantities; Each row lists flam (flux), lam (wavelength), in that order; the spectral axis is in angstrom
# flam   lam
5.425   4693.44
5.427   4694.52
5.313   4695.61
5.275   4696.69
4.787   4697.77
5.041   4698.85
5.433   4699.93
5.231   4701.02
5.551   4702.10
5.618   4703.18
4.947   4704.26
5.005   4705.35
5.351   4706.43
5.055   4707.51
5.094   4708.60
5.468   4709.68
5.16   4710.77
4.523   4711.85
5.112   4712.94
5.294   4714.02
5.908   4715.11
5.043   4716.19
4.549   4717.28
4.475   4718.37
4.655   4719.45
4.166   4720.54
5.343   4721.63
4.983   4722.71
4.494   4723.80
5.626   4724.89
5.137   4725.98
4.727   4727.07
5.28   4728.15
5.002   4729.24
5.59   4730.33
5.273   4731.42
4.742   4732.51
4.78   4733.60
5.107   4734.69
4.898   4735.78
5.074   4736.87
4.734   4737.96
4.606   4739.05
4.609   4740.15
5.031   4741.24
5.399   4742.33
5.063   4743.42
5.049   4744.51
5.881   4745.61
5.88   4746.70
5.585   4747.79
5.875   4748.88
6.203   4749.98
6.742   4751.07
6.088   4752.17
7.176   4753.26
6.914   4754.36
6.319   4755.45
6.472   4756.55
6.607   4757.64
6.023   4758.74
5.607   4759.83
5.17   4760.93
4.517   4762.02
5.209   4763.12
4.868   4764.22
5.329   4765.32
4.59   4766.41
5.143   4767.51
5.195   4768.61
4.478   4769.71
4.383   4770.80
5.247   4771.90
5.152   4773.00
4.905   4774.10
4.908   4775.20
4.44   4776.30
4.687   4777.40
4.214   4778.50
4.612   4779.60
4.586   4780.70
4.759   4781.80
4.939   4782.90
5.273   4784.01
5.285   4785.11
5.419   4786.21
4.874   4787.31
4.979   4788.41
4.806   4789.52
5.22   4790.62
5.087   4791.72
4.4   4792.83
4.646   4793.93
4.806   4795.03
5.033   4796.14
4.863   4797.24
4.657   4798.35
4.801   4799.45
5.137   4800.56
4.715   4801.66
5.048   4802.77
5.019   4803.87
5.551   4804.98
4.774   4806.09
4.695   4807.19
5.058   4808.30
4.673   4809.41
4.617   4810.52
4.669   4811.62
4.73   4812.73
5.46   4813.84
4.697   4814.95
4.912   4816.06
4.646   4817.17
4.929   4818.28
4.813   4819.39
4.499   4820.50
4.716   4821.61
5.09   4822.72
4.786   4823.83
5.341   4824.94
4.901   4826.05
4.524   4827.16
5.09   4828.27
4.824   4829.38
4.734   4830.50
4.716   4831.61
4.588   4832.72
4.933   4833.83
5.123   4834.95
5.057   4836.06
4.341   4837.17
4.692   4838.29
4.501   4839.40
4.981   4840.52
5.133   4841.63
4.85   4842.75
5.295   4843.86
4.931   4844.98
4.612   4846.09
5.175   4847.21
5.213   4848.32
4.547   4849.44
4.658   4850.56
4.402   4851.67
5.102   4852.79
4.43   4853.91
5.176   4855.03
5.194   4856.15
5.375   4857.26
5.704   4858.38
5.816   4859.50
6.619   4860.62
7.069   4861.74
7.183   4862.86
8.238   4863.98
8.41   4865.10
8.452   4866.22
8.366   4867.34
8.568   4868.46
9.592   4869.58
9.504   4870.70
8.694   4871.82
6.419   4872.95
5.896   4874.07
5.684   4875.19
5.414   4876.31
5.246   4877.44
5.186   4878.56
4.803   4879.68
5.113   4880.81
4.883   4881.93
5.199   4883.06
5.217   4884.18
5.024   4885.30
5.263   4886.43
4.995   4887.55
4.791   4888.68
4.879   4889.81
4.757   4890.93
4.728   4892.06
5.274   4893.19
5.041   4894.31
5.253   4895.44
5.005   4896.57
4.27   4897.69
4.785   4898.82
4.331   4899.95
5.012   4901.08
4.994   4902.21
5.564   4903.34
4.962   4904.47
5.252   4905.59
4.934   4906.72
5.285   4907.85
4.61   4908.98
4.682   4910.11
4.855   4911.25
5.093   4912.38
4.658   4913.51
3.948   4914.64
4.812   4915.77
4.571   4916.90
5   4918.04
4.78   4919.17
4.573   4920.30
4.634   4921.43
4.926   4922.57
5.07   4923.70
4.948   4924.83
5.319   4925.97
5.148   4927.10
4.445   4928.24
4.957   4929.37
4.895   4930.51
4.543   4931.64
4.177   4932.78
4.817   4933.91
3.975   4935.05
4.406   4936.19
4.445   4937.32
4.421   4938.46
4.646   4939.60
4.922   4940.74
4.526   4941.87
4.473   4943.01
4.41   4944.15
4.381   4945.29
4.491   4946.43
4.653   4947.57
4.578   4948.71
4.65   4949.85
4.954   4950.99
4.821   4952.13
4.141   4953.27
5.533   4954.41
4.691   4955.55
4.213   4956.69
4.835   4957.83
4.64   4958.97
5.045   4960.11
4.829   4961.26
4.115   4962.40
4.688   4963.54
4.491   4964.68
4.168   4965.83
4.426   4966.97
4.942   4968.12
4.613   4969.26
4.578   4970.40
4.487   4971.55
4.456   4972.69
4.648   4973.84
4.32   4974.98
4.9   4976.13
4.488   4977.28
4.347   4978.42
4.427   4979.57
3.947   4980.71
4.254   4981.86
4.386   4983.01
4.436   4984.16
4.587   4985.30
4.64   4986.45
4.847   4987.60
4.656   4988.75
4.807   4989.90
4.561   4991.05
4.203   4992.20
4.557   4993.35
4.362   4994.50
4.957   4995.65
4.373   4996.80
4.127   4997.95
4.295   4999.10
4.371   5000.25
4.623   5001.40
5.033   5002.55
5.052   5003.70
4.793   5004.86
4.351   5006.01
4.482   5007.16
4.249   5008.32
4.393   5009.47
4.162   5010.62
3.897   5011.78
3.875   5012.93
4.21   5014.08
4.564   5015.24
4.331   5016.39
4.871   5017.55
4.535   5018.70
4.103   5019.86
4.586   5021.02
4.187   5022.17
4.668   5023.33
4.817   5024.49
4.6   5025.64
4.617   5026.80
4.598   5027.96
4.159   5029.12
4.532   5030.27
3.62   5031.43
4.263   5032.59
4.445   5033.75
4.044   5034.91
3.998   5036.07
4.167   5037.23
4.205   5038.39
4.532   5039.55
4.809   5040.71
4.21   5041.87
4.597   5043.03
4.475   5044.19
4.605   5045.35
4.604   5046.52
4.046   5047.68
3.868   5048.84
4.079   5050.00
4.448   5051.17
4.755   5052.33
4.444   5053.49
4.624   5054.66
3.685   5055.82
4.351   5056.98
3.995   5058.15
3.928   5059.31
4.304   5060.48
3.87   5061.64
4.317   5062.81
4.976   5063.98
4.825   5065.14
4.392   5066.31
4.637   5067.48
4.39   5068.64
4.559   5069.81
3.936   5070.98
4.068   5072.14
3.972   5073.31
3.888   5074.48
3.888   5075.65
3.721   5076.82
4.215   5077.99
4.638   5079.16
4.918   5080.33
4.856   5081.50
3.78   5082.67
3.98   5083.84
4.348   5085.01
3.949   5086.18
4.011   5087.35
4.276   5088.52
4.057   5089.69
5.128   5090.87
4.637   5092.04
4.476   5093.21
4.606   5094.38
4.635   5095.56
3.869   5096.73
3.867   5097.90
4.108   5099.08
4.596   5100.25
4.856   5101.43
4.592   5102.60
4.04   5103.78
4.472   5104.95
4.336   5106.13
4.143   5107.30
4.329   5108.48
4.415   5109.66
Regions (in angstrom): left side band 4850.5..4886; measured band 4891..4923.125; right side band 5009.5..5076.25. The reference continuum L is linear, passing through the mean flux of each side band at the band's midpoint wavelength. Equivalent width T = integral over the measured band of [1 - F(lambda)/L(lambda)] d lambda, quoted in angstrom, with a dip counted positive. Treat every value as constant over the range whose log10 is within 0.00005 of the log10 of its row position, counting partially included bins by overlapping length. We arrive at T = 5.50 angstrom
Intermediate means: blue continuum 6.29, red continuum 4.32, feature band 4.85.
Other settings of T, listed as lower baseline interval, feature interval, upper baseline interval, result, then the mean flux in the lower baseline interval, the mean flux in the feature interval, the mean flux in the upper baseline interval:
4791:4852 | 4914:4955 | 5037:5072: -0.5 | 4.85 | 4.67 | 4.35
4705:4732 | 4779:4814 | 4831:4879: 4.0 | 5.05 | 4.9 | 5.89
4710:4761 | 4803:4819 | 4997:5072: 0.7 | 5.36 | 4.89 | 4.37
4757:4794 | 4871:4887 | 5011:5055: -3.0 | 5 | 5.64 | 4.37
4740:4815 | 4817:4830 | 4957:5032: 0.5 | 5.18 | 4.85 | 4.49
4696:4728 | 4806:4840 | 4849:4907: 4.4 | 5.08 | 4.81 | 5.76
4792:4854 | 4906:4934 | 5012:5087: -1.0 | 4.85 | 4.79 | 4.32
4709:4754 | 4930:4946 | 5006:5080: 0.4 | 5.23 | 4.5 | 4.32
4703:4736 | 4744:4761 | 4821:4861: -3.7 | 5.04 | 6.13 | 4.97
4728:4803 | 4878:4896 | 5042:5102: -0.7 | 5.19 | 5.03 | 4.31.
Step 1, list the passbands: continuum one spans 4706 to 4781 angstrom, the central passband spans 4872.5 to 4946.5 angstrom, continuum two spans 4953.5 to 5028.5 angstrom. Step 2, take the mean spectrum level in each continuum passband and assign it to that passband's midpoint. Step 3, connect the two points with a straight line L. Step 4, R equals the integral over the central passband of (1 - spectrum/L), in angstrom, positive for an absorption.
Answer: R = -2.0 angstrom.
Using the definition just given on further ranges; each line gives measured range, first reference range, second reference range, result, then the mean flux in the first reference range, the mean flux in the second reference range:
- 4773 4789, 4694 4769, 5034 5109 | 0.9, 5.3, 4.31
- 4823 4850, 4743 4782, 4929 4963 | 1.1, 5.39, 4.6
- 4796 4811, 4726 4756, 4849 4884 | 2.5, 5.46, 6.28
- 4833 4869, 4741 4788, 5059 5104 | -4.4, 5.35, 4.31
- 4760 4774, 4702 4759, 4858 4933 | 1.1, 5.34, 5.53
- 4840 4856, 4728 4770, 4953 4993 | 0.5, 5.45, 4.56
